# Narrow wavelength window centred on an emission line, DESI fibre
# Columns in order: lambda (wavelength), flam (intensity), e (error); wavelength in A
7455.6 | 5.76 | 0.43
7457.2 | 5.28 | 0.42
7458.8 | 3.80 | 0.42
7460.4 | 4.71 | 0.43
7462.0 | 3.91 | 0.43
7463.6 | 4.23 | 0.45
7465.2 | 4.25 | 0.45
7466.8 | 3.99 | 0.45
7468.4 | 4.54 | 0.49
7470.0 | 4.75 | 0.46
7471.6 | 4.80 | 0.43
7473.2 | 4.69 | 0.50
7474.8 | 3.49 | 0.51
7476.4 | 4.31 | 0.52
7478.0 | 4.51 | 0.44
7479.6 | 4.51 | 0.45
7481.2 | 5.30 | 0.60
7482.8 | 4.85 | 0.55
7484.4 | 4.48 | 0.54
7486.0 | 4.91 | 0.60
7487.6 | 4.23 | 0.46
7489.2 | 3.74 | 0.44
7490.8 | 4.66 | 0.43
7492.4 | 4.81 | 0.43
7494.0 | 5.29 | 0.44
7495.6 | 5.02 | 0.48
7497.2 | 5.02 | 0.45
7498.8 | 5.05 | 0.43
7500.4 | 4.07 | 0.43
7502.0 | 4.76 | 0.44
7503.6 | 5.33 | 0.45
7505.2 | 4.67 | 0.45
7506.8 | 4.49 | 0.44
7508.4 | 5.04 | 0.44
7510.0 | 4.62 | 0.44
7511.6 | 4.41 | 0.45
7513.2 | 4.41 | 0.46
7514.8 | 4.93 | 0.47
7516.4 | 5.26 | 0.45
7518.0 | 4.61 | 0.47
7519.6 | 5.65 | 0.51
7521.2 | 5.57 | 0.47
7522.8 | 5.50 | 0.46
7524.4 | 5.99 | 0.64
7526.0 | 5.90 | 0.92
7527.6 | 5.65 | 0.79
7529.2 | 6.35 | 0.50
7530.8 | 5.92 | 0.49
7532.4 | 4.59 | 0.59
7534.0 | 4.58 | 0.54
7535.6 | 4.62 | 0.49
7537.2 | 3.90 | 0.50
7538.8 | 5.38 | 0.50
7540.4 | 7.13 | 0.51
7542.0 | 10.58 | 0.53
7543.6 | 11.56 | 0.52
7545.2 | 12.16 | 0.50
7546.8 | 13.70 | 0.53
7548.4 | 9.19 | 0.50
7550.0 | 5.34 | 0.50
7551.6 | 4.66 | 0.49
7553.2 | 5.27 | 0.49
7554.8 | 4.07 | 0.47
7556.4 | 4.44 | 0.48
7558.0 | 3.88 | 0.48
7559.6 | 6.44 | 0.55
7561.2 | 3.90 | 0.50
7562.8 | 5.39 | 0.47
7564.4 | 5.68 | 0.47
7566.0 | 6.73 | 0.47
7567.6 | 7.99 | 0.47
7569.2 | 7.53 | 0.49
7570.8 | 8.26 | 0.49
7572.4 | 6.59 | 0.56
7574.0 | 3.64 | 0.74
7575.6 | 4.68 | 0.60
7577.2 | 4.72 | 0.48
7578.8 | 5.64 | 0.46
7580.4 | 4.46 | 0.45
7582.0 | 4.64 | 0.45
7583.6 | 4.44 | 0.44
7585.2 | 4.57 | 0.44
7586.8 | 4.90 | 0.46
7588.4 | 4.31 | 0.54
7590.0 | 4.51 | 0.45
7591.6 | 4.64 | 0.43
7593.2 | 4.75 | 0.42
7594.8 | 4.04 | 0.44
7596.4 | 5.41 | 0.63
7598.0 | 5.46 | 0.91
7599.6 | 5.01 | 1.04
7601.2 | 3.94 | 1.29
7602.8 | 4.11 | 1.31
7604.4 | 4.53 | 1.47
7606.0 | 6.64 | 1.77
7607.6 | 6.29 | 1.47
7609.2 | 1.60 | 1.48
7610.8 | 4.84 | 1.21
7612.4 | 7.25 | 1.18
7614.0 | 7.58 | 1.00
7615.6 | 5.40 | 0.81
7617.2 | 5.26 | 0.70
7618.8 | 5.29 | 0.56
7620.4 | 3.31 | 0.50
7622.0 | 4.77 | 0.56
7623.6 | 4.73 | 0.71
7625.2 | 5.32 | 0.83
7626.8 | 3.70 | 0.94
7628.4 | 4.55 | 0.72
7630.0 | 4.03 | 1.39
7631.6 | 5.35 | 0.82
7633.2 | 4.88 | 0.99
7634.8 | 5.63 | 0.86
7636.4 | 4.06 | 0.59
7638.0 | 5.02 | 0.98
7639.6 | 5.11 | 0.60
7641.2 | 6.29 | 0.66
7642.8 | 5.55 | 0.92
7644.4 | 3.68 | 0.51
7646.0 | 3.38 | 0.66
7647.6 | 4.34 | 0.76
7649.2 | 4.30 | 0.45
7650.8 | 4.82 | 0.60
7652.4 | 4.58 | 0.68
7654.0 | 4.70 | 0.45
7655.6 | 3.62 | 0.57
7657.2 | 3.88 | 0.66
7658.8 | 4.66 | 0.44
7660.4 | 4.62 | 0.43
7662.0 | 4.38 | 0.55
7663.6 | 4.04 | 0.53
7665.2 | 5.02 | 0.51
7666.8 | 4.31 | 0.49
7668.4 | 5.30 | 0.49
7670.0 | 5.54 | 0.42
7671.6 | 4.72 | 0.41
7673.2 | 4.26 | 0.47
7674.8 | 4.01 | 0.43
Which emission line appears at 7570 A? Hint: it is [N II]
